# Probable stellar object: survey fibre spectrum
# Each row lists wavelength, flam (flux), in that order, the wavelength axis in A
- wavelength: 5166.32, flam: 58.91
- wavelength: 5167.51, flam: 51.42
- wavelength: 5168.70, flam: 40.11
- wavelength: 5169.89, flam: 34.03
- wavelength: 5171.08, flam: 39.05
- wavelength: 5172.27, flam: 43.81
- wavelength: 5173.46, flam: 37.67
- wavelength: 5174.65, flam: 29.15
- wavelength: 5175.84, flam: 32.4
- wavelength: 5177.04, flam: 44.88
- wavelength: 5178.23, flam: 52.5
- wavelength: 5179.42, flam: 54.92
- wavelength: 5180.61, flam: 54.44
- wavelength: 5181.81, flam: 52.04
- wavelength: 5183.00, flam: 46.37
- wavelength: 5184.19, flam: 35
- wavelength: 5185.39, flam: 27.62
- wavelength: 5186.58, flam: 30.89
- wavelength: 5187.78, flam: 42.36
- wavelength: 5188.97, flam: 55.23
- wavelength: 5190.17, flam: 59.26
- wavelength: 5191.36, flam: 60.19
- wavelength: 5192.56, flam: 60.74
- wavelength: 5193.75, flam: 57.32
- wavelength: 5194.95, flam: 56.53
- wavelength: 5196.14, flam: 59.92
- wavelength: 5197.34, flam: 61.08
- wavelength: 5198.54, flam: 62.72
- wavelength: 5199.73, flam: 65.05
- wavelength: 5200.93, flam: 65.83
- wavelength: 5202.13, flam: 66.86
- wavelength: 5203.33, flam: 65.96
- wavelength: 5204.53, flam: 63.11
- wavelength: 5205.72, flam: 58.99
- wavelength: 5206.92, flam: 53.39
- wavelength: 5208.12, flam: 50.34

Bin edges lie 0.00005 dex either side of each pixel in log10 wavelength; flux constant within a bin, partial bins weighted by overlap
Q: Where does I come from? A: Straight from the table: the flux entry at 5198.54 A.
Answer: 62.72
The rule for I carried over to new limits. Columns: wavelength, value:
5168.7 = 40.11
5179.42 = 54.92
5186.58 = 30.89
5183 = 46.37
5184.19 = 35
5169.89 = 34.03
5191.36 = 60.19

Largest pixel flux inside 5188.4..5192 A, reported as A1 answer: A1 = 60.19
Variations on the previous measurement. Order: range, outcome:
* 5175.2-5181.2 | 54.92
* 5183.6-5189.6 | 55.23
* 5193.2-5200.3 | 65.05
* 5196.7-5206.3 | 66.86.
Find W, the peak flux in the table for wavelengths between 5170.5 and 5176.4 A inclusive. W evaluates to 43.81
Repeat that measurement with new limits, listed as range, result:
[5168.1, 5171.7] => 40.11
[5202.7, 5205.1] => 65.96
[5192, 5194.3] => 60.74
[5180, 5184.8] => 54.44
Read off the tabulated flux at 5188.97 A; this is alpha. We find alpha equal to 55.23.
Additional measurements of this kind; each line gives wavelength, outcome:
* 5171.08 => 39.05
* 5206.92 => 53.39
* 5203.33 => 65.96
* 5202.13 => 66.86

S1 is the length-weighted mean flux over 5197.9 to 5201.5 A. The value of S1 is 64.5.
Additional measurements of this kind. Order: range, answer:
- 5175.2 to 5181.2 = 47.7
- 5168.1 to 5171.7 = 37.8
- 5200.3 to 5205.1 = 65.3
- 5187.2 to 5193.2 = 55.7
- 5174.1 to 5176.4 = 30.8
